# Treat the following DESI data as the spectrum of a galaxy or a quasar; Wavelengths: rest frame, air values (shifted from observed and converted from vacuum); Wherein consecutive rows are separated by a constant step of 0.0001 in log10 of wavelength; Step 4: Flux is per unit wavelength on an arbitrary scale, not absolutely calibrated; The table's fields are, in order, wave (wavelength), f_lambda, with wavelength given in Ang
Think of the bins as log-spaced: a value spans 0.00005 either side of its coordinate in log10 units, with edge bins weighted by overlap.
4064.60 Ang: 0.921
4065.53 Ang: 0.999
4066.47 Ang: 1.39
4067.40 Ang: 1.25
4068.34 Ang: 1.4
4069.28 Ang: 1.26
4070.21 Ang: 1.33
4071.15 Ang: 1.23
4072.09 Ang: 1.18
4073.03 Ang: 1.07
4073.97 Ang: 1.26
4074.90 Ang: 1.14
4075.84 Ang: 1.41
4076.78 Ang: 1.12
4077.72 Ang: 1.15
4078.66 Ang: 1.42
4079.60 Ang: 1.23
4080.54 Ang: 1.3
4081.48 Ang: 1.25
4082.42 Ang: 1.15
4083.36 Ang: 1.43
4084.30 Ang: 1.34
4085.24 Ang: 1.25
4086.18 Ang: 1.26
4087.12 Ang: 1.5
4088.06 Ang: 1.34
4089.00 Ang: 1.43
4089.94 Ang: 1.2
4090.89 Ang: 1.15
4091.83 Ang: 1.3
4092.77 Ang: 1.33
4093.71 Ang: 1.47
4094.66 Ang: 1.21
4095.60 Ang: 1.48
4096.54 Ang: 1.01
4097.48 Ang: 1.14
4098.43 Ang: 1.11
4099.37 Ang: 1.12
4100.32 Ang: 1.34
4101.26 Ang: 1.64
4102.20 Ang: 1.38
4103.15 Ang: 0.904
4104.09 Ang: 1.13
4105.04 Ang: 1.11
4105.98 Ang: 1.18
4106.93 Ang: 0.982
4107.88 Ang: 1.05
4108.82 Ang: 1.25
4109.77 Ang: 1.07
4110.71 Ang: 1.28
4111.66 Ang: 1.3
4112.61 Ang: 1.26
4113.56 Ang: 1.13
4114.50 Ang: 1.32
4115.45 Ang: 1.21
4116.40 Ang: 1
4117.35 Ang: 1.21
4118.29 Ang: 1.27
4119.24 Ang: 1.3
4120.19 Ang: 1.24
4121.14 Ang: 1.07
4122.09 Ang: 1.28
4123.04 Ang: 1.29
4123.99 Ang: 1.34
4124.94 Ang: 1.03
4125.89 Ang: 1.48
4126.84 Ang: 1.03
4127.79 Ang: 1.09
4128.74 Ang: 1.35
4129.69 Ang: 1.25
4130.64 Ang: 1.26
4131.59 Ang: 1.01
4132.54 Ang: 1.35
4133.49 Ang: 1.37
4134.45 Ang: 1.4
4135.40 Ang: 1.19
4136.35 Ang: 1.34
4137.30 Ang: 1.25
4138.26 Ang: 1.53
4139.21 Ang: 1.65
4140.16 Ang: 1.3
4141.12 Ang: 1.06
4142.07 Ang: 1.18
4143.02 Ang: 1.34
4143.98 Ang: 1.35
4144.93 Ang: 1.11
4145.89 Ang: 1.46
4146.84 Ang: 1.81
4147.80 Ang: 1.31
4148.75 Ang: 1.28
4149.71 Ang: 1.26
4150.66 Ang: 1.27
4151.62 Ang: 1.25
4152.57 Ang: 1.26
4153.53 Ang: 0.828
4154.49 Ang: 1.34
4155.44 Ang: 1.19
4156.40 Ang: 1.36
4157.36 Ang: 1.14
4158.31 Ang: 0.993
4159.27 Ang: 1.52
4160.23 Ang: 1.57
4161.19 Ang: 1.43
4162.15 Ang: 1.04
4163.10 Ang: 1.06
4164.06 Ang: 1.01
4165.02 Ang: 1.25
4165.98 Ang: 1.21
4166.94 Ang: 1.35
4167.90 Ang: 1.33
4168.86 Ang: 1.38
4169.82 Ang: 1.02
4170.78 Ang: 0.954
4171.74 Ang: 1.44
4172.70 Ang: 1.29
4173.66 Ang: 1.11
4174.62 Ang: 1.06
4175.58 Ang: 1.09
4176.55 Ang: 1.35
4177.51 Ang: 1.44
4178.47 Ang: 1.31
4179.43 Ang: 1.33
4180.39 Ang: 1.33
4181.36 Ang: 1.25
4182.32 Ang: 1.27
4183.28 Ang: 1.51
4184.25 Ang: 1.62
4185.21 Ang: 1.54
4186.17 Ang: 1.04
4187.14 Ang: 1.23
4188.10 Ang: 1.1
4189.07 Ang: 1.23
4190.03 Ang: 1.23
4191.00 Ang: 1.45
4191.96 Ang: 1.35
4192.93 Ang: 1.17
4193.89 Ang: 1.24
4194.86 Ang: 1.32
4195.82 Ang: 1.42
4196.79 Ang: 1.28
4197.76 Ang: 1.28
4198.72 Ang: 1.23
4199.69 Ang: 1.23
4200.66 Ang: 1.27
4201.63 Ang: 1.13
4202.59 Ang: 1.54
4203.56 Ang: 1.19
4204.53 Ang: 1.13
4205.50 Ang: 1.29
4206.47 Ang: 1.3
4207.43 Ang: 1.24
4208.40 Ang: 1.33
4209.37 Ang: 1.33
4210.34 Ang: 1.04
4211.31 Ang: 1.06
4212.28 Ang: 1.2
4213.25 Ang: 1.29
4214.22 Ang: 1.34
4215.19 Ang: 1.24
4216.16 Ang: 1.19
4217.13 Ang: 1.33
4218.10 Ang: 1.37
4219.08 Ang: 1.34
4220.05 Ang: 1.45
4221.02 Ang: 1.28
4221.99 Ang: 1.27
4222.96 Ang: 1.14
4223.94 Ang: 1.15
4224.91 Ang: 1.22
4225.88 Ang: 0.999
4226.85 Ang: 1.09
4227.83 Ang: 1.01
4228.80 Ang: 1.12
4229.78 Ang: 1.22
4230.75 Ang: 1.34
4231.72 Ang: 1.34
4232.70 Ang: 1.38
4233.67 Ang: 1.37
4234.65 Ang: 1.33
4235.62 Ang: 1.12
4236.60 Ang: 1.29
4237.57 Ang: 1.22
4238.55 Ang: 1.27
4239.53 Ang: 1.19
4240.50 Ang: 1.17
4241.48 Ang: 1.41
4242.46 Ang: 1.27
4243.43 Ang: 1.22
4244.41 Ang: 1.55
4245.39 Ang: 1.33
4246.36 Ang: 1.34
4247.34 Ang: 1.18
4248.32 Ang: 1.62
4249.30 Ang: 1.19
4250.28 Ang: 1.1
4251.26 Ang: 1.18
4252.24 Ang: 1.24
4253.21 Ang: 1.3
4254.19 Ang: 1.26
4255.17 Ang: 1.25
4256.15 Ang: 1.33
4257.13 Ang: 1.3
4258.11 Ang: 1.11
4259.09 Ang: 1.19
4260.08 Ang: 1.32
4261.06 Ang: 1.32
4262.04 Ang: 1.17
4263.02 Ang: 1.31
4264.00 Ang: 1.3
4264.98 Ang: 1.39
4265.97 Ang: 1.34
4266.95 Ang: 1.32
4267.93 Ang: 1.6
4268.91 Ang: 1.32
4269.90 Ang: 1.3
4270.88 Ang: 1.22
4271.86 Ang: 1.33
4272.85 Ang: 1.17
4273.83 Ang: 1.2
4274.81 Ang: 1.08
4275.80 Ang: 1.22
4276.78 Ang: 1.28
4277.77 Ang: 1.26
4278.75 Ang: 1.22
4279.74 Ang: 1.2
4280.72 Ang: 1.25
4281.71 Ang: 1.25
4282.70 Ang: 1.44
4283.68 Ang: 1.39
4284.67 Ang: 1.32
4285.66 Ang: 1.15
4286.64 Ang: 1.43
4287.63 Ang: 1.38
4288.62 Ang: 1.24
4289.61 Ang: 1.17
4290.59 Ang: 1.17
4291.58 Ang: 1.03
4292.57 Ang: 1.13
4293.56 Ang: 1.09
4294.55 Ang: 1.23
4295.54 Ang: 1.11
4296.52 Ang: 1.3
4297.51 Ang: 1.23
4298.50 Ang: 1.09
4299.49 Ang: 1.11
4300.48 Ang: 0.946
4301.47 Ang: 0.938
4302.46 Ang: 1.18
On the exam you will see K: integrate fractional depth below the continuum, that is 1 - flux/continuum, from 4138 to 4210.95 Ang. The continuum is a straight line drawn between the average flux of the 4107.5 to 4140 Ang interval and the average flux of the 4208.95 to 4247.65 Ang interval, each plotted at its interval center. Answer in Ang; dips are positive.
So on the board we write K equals -1.4 Ang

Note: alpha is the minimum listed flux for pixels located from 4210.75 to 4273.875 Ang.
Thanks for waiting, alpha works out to 0.999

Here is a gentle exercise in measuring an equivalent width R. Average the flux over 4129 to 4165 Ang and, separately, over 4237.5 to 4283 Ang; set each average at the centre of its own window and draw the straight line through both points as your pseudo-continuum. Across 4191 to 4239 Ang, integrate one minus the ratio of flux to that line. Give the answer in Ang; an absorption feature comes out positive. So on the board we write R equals 0.95 Ang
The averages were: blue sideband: 1.28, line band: 1.25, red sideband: 1.28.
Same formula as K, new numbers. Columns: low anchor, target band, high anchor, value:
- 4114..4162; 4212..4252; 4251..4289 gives 0.6 Ang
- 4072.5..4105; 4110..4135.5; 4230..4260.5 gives 0.7 Ang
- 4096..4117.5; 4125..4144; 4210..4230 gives -1.5 Ang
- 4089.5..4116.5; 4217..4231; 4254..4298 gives 0.3 Ang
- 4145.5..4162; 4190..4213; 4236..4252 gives 0.5 Ang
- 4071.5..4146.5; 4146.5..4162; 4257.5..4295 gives -0.5 Ang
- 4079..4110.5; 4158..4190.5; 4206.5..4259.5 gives -0.3 Ang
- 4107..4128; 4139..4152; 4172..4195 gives -0.9 Ang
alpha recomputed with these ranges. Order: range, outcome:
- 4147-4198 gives 0.828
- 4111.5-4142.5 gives 1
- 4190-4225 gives 1.04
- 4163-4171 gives 0.954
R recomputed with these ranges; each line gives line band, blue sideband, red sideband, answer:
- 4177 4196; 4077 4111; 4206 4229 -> -1.37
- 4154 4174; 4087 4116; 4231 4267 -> 0.26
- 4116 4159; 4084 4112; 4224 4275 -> -0.48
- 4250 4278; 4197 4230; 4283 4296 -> -0.97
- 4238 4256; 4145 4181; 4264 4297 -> -0.34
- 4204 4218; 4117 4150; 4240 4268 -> 0.55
